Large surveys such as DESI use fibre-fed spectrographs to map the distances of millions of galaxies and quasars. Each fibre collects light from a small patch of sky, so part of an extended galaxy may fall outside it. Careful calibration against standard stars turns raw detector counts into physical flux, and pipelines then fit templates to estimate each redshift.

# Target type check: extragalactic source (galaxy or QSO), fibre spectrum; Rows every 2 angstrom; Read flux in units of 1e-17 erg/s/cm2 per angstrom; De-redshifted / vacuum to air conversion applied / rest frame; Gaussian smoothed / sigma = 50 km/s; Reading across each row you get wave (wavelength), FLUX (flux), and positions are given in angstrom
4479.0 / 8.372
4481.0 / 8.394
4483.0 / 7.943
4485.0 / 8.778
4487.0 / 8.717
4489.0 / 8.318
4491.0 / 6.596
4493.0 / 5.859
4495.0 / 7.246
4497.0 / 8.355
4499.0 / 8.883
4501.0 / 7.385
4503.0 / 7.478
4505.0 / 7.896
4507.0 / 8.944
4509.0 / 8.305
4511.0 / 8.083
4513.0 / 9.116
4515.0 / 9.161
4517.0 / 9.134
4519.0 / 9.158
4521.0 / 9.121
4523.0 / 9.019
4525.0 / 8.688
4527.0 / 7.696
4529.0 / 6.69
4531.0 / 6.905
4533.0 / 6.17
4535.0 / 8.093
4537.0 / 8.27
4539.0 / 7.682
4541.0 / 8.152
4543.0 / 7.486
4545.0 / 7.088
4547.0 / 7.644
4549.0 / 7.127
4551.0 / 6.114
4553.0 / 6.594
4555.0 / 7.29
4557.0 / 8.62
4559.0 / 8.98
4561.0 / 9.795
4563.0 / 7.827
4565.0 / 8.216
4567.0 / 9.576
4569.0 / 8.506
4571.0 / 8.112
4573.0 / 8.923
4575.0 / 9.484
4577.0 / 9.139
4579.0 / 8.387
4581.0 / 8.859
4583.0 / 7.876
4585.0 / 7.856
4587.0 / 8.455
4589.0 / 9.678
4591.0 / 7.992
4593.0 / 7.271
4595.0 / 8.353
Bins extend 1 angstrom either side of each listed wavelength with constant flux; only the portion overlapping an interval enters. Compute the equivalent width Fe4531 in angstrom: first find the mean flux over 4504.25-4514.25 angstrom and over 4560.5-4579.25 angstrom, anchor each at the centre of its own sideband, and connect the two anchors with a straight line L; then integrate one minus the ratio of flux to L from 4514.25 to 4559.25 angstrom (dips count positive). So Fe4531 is 4.1 angstrom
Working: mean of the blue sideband 8.5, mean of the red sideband 8.79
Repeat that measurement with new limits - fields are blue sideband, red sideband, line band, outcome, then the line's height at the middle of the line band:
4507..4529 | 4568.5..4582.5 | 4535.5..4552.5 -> 2.47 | 8.7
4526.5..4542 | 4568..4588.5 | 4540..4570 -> 0.23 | 7.99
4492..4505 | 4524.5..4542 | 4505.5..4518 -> -1.97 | 7.56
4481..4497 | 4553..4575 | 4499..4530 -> -1.57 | 8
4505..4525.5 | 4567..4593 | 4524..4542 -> 2.40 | 8.76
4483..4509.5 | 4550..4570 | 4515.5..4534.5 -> -0.20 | 8.01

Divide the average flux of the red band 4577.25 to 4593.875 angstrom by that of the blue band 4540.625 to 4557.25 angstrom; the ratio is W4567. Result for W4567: 1.1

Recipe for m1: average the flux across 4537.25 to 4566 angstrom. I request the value 7.77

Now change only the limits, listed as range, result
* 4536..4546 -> 7.74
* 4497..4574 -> 8.11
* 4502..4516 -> 8.43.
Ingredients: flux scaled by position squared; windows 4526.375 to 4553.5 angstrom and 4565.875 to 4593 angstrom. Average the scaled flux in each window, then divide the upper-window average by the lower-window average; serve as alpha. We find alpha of 1.2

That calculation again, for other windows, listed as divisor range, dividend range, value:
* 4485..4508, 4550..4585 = 1.10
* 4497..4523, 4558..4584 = 1.05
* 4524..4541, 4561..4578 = 1.18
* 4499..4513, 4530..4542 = 0.94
